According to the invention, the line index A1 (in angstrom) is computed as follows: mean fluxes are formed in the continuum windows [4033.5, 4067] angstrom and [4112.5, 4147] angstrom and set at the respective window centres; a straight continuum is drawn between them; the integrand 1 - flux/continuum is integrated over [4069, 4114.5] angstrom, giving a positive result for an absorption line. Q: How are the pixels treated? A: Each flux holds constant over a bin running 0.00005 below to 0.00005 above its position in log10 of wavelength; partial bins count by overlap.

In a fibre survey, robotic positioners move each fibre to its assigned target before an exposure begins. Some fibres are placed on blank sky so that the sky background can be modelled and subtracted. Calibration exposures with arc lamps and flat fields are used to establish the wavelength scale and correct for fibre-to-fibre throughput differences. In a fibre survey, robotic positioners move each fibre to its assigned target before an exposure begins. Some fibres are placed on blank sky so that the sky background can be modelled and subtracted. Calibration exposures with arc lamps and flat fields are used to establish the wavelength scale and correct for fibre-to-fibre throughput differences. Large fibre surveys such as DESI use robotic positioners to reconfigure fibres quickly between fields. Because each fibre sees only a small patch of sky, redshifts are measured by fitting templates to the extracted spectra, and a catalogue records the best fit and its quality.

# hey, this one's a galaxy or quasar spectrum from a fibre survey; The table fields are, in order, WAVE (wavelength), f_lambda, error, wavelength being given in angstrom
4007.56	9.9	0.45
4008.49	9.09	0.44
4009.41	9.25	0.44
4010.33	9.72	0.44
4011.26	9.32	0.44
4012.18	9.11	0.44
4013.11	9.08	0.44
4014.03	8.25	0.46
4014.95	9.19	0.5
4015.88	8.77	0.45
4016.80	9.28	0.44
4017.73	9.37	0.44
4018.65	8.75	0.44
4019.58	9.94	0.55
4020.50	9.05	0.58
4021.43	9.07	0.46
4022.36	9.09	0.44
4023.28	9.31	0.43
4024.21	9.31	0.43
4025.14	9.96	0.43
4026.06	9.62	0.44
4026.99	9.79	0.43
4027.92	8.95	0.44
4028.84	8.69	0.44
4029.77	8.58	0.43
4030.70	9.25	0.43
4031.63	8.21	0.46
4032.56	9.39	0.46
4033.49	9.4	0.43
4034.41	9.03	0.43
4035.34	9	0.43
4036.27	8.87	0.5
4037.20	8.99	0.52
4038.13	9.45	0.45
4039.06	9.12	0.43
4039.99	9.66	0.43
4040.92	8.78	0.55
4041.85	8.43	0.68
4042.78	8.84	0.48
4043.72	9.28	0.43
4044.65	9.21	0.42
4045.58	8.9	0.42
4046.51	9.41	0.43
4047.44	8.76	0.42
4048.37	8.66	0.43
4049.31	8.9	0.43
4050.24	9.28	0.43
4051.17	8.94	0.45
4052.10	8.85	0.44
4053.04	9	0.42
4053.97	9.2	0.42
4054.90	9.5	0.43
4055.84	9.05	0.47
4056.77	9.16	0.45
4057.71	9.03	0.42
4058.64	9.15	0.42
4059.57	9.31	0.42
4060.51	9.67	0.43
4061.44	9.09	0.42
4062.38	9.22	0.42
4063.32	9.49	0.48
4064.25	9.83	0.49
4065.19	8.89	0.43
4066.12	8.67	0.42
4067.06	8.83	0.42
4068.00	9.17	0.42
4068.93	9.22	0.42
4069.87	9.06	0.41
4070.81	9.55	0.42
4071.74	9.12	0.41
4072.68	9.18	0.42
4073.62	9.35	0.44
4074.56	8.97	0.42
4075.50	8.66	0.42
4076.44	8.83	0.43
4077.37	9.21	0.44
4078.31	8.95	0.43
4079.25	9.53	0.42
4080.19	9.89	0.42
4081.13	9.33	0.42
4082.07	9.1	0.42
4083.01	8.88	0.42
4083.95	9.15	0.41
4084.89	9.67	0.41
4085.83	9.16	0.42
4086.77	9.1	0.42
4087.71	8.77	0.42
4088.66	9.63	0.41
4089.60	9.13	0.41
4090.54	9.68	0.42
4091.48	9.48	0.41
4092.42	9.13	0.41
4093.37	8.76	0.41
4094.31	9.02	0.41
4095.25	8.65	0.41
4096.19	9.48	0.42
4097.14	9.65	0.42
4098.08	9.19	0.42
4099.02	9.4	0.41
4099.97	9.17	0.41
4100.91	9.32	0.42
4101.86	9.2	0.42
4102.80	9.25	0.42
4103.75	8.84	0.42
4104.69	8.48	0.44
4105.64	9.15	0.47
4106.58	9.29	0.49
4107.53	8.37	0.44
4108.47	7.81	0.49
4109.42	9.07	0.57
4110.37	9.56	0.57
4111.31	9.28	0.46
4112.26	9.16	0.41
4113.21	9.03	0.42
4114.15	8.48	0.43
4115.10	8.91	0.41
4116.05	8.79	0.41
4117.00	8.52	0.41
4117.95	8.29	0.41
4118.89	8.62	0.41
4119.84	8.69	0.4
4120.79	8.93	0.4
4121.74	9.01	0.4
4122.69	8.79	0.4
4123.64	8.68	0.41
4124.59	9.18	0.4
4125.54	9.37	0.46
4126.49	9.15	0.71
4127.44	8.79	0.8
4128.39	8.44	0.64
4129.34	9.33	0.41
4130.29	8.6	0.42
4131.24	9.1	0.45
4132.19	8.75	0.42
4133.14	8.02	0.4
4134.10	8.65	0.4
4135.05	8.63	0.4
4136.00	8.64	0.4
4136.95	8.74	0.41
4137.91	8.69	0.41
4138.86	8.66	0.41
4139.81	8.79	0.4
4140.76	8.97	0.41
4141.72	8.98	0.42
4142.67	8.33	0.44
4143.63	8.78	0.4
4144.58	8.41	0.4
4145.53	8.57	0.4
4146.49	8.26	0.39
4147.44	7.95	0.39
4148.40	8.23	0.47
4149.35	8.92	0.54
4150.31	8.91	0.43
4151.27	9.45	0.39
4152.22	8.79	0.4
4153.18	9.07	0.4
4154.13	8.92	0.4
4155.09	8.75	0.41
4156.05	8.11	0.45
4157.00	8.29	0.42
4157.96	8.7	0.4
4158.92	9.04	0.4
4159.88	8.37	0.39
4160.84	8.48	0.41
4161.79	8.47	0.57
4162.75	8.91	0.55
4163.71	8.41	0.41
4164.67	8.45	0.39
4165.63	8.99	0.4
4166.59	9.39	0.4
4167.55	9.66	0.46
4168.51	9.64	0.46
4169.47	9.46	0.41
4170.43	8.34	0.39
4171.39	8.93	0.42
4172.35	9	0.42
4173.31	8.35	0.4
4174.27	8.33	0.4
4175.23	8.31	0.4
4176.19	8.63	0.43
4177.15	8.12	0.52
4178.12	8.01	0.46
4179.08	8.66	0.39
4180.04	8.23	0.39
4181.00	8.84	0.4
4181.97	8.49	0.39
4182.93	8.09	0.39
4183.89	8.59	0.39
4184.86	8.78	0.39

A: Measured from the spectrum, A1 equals -1.1 angstrom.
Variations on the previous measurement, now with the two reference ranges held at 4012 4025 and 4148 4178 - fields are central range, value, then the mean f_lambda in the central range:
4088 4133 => -0.49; 8.98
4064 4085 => -0.42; 9.16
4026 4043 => 0.08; 9.05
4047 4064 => -0.20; 9.14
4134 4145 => 0.15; 8.7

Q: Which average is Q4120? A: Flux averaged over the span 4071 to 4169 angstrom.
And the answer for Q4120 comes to 8.92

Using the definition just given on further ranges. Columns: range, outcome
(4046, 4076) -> 9.13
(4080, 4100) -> 9.24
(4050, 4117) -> 9.13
